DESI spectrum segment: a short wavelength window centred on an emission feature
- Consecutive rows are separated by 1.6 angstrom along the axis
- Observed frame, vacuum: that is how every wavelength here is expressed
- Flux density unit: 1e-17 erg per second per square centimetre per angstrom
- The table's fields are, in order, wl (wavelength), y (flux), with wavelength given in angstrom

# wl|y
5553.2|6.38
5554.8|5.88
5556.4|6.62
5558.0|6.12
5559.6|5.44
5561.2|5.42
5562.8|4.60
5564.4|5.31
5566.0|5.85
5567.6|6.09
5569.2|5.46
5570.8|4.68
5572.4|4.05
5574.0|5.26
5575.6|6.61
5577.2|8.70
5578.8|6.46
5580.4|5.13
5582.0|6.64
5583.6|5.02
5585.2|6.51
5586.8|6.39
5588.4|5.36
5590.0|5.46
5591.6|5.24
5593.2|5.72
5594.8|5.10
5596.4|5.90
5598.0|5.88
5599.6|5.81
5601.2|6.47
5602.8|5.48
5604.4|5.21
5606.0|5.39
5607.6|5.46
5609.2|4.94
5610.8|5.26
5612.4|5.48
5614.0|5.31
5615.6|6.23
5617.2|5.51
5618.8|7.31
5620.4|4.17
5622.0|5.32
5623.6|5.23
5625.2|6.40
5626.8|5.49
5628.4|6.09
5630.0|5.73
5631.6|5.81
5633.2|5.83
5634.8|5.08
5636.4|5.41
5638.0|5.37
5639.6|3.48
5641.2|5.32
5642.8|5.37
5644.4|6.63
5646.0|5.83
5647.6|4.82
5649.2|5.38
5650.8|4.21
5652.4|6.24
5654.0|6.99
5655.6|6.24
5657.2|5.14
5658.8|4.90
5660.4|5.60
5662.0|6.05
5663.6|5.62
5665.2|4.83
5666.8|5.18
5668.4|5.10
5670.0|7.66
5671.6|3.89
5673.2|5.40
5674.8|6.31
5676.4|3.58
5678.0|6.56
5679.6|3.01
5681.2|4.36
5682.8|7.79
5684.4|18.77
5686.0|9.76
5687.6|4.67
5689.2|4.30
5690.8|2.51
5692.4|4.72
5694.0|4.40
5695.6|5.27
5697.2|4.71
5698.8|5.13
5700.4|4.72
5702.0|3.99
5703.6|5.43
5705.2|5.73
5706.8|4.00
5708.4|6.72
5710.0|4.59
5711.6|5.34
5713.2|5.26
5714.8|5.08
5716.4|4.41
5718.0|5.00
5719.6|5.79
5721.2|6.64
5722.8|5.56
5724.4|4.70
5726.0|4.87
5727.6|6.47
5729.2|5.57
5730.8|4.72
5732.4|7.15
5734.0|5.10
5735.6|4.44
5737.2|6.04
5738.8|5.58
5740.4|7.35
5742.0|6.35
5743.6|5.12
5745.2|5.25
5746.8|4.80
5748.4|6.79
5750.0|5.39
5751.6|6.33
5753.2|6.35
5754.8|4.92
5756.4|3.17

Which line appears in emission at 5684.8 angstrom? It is H-beta 4861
